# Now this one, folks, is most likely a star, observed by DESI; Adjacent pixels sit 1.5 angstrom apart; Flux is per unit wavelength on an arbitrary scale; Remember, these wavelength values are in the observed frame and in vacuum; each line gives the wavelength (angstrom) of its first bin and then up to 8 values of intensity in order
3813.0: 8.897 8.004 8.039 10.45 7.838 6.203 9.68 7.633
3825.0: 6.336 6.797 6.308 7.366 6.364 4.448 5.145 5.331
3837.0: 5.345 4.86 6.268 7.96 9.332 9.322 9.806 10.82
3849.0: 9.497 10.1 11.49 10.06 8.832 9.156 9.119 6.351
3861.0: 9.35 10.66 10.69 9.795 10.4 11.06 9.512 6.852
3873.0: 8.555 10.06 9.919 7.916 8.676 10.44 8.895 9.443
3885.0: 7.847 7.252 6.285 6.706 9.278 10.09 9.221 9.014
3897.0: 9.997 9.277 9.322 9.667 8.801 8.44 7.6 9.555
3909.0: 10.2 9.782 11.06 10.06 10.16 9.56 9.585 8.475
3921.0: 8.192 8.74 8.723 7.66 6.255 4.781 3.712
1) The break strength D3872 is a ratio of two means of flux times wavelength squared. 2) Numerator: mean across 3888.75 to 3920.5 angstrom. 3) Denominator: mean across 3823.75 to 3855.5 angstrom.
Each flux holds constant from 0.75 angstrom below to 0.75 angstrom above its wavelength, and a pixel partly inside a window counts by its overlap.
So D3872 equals 1.25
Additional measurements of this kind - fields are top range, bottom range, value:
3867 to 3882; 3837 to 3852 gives 1.09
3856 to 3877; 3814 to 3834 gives 1.32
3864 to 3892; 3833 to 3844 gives 1.43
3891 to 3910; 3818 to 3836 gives 1.44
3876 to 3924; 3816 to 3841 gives 1.40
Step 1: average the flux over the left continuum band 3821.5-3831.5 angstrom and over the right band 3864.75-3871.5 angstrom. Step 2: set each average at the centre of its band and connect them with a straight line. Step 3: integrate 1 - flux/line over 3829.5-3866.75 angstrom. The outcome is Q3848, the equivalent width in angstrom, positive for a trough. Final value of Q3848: 1.2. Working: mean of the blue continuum 7.17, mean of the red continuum 9.82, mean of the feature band 8.35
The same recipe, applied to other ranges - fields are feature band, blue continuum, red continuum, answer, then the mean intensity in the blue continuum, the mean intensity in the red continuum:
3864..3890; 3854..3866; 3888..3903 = 0.8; 9.25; 9.01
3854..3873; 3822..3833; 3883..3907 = -3.8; 6.73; 8.64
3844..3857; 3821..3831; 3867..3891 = -3.3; 7.25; 8.7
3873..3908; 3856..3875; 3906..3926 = 1.8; 9.34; 9.32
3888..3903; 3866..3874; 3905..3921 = 0.7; 9.32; 9.52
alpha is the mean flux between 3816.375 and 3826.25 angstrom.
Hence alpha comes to 7.96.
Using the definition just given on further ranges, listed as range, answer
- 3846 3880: 9.51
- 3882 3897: 8.46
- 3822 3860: 7.81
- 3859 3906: 9.02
